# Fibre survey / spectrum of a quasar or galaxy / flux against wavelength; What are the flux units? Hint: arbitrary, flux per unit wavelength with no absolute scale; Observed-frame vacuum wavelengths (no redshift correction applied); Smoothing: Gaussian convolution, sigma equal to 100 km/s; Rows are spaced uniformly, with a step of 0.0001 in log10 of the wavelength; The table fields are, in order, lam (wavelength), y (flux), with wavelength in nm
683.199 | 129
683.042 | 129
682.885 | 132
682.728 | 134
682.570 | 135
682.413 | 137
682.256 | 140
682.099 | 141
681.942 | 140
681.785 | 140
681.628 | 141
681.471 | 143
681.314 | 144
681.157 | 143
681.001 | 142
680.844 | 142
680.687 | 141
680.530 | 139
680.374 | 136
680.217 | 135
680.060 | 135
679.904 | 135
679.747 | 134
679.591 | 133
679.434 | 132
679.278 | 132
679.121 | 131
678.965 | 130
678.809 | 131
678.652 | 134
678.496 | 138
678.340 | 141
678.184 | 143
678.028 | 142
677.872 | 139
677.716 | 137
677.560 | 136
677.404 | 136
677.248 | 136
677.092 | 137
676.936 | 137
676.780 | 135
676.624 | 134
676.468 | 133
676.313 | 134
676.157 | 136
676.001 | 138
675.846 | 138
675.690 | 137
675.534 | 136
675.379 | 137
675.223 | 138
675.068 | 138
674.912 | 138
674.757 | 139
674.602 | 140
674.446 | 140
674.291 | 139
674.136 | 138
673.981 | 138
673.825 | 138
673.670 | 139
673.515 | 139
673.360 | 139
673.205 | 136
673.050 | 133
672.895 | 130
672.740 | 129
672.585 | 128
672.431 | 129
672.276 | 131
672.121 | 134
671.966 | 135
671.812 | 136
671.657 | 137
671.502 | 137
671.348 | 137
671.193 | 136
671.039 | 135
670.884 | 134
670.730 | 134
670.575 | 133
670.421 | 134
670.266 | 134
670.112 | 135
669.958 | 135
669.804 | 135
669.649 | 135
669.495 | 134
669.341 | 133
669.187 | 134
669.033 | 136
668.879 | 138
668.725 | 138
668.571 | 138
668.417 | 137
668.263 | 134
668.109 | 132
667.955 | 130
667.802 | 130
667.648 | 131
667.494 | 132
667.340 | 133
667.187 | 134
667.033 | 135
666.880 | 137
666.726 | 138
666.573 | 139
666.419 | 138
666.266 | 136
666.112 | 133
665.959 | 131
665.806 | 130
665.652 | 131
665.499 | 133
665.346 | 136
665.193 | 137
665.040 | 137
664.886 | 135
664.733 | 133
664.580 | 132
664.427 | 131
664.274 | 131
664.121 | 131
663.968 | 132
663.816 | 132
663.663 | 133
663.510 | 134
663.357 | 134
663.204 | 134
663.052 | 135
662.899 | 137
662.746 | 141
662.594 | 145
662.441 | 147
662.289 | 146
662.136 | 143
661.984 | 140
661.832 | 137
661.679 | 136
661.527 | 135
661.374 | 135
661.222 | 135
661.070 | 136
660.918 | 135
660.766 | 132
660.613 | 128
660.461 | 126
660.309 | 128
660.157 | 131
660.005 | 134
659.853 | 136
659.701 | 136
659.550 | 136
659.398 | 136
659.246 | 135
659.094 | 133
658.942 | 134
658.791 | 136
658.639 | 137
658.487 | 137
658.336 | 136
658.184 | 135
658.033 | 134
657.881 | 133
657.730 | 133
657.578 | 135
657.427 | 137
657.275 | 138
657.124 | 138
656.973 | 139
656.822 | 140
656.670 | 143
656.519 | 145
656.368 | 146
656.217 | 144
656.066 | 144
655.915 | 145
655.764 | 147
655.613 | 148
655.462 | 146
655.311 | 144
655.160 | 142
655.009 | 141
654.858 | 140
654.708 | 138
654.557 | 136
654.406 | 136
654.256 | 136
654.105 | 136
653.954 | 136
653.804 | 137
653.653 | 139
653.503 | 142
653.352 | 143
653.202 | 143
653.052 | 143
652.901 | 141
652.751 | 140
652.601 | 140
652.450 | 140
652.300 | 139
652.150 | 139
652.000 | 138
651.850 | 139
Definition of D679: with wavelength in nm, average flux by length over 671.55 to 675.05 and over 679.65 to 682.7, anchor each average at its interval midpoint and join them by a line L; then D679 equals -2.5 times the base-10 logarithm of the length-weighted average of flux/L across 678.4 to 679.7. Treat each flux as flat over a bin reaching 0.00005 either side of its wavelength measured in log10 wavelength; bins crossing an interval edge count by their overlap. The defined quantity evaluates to 0.04 mag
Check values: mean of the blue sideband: 136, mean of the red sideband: 139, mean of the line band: 133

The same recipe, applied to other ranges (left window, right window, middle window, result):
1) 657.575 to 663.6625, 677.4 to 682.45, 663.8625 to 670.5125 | 0.02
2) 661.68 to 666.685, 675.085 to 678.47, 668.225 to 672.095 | 0.01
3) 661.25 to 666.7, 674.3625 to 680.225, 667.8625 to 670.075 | 0.01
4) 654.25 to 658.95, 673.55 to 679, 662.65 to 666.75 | 0.03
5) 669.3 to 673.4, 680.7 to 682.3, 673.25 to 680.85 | 0.01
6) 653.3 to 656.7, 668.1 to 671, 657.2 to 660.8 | 0.05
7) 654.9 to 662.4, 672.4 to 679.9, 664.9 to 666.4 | 0.02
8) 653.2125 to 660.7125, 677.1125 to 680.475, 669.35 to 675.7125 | 0.01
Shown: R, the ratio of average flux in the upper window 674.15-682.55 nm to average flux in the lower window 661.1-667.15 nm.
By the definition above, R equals 1.01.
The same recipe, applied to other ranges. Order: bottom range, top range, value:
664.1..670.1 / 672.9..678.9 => 1.02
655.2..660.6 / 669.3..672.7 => 0.97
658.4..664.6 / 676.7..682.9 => 1.02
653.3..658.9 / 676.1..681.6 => 0.98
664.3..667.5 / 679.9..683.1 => 1.03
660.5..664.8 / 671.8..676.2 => 1.00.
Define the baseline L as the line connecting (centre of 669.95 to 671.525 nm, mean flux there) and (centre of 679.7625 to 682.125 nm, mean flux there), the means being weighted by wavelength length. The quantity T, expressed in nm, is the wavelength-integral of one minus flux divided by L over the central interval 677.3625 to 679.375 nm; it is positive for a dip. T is 0.03 nm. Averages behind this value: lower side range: 135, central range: 136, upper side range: 140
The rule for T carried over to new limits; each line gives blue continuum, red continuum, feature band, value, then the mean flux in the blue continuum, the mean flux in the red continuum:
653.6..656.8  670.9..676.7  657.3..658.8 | 0.05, 141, 136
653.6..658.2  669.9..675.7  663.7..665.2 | 0.05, 140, 136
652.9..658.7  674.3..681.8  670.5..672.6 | 0.06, 140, 137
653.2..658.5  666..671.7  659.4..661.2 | 0.07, 140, 135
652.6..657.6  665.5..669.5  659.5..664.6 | 0.08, 141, 134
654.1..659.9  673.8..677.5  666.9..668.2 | 0.05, 139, 137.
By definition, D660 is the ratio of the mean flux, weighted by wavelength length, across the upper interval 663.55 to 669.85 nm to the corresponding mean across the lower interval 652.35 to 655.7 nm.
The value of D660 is 0.96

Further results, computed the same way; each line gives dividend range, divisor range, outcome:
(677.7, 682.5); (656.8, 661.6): 1.02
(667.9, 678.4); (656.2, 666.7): 1.00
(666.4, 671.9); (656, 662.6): 0.99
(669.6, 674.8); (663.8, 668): 1.01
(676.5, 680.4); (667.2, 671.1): 1.01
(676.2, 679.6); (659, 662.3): 1.01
